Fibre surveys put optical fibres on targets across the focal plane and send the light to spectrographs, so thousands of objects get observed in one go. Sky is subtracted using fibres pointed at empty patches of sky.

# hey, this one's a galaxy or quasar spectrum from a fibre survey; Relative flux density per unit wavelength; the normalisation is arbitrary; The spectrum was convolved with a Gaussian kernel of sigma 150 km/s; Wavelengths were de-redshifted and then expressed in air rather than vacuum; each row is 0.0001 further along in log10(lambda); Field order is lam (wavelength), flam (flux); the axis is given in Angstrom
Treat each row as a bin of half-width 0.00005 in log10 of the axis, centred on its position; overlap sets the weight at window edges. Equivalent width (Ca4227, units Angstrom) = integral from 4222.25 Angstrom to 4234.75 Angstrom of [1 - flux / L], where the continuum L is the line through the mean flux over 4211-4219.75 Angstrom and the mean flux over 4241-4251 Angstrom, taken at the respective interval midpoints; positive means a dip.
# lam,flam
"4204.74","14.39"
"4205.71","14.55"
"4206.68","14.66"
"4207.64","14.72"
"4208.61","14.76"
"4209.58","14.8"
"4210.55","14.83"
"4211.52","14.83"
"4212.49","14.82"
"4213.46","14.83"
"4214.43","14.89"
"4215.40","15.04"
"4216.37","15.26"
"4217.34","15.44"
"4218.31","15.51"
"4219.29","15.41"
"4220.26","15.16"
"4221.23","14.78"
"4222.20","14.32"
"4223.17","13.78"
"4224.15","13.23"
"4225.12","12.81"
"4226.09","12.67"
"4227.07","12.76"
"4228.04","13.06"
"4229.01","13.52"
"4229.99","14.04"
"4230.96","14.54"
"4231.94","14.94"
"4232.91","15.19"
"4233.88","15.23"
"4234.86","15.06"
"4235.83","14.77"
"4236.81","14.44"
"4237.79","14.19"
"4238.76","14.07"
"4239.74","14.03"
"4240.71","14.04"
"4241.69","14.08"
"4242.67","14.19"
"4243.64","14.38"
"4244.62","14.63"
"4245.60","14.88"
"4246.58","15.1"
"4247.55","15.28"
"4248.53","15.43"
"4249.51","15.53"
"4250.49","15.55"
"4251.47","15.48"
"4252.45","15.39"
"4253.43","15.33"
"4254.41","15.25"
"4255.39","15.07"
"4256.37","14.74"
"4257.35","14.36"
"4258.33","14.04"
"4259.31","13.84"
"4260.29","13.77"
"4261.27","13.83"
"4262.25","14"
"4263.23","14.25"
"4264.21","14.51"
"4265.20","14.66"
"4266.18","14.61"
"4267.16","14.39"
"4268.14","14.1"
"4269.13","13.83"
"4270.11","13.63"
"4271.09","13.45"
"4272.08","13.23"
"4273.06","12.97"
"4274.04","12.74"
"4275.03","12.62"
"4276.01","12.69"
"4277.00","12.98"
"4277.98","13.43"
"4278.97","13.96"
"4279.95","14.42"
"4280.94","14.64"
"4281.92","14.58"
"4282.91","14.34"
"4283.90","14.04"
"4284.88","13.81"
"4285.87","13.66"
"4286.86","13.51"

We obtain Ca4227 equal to 0.95 Angstrom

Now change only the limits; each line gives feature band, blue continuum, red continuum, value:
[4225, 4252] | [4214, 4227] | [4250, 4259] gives 0.5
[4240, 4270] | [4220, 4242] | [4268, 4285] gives -1.6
